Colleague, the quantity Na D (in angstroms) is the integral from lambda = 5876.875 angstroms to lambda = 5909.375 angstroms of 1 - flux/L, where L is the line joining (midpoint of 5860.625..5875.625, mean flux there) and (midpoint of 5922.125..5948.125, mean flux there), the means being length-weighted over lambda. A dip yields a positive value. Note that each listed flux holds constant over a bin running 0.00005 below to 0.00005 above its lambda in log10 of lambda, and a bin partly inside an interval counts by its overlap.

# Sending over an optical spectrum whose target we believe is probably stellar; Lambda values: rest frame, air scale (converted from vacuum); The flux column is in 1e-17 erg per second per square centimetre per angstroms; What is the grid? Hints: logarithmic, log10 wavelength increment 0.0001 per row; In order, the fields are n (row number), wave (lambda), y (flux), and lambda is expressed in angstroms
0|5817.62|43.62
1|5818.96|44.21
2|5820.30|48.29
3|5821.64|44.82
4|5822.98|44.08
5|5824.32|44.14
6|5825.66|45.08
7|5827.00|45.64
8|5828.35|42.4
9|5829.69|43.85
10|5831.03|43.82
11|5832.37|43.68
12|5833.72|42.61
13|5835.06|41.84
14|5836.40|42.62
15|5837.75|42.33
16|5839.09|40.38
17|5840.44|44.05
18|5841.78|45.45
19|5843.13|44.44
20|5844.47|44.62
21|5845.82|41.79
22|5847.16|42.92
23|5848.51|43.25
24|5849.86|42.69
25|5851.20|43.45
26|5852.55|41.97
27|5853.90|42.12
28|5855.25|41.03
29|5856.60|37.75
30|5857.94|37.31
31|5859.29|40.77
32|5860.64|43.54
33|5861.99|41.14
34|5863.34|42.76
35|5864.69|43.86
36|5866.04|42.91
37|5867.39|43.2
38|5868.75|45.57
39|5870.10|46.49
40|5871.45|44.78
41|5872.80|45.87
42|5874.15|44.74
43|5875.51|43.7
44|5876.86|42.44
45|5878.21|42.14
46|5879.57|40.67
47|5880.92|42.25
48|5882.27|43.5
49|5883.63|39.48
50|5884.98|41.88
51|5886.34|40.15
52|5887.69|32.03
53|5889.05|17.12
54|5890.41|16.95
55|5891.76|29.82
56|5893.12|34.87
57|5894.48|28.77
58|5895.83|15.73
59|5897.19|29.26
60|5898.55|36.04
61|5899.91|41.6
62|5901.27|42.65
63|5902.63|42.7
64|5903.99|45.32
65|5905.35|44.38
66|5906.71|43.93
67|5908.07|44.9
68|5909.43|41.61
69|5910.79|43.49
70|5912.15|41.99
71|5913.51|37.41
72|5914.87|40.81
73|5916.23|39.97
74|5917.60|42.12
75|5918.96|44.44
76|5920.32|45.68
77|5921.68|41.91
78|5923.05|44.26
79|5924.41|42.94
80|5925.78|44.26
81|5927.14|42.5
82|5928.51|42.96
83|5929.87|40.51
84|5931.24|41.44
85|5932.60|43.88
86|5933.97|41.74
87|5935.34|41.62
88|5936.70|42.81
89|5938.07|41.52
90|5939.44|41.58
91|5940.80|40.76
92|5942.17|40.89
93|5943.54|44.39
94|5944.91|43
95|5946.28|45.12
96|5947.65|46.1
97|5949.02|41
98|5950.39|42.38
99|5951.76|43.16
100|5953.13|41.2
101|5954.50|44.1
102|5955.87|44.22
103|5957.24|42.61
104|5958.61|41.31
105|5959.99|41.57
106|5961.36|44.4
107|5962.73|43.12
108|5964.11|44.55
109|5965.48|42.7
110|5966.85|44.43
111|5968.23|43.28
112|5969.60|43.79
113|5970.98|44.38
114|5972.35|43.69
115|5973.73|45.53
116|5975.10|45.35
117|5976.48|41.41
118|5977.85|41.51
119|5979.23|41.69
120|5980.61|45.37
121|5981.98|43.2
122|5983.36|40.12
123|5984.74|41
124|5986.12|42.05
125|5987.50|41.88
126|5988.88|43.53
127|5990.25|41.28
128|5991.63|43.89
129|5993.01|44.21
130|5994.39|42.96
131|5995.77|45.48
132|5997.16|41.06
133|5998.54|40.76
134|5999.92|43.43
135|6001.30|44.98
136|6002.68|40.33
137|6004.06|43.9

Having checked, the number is 5.2 angstroms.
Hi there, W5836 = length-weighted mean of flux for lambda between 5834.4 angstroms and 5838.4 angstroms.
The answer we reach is 42.2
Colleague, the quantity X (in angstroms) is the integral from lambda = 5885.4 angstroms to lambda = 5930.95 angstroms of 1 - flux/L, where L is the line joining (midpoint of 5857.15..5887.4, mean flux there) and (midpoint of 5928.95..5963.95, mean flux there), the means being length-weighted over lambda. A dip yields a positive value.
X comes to 4.5 angstroms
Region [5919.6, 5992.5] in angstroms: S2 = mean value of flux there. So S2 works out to 42.9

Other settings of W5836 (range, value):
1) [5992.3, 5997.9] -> 43.3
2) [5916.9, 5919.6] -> 43.2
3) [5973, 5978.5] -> 43.5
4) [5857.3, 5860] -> 39.1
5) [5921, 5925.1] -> 43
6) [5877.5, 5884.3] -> 41.6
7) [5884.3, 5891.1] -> 29.7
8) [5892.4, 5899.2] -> 28.9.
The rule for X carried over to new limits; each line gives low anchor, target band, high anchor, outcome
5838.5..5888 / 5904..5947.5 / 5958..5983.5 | 0.3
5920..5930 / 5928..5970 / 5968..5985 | 0.4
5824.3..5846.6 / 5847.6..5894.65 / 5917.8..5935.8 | 3.7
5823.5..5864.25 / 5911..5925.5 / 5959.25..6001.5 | 0.2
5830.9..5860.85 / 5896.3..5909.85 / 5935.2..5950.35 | 0.5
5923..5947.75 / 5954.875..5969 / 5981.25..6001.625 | -0.2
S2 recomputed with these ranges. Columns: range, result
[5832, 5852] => 43.1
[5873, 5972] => 40.8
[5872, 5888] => 41.8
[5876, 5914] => 37.3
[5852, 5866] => 41.3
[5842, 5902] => 39.4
